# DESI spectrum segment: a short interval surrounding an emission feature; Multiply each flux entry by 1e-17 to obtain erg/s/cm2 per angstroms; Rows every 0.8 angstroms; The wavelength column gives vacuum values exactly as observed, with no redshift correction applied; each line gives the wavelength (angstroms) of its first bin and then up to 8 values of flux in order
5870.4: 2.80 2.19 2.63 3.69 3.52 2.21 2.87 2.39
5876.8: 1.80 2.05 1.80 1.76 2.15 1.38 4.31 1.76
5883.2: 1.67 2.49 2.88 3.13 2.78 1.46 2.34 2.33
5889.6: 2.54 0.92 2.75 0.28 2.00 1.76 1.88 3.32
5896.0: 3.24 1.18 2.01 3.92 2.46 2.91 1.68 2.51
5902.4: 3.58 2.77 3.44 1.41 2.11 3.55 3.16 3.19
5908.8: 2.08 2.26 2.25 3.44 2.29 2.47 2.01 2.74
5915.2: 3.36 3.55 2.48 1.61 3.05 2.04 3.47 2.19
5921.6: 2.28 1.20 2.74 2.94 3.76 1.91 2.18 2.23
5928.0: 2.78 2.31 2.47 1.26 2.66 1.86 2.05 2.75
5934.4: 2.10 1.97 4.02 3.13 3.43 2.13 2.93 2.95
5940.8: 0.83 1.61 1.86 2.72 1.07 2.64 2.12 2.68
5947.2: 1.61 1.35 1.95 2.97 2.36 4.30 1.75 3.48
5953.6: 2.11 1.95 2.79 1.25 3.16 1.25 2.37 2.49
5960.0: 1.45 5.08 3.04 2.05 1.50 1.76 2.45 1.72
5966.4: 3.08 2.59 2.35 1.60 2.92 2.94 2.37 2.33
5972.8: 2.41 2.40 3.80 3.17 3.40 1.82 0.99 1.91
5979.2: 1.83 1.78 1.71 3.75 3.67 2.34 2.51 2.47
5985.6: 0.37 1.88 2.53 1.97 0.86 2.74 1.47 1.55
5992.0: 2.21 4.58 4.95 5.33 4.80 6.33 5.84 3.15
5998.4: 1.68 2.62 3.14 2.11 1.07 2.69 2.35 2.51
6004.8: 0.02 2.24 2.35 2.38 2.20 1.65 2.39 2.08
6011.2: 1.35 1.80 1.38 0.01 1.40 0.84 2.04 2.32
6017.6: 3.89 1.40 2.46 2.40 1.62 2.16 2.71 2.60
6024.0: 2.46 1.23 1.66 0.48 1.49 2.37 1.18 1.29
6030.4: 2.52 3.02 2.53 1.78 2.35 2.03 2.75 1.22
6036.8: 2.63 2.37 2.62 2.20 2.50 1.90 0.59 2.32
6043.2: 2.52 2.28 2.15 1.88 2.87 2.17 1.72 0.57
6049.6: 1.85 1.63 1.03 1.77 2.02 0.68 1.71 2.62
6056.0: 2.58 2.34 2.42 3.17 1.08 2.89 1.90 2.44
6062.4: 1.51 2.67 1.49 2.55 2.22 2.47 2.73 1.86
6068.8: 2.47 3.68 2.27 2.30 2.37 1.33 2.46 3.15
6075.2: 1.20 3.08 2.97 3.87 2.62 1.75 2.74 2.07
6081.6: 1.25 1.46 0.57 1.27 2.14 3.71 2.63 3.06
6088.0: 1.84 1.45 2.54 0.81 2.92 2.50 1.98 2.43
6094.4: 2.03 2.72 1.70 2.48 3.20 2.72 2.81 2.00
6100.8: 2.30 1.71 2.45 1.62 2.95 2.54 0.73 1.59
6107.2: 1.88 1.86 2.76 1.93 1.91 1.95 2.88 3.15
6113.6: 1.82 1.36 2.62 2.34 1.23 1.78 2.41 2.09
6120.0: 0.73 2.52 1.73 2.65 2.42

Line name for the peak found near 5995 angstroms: [O III]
